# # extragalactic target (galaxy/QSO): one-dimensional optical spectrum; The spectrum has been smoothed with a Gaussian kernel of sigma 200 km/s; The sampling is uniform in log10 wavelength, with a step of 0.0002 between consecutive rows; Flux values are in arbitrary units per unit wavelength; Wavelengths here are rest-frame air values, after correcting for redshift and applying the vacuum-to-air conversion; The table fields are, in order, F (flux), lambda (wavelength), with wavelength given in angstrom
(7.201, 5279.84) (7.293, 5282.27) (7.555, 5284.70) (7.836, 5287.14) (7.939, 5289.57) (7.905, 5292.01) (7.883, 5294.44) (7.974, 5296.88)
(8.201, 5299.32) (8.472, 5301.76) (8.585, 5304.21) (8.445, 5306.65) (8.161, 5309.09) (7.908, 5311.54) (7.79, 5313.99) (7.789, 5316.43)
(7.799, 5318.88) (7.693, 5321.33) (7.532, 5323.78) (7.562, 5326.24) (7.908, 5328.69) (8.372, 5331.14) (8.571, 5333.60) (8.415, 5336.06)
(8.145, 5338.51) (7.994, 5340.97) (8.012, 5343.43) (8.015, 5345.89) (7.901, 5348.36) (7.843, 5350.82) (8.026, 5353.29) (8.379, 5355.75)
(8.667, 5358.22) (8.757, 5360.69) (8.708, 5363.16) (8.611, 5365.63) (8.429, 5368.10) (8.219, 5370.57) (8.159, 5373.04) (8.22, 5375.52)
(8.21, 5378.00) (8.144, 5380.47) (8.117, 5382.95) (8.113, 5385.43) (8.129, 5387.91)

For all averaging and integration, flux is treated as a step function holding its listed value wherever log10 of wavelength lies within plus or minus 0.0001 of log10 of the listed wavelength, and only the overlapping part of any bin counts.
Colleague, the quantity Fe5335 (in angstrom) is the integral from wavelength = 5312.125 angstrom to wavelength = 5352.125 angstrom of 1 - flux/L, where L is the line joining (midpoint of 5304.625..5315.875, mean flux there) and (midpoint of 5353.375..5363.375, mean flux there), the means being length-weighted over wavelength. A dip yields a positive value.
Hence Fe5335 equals 1.7 angstrom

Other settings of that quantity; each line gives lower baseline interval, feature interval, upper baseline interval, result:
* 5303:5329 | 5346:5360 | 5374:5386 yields -0.2 angstrom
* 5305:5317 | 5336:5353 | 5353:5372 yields 0.7 angstrom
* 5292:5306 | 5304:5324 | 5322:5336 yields 0.4 angstrom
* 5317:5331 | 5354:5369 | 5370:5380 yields -0.9 angstrom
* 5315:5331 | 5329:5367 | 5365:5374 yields -1.0 angstrom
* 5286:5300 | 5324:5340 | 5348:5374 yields 0.1 angstrom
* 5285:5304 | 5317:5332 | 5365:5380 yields 0.6 angstrom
